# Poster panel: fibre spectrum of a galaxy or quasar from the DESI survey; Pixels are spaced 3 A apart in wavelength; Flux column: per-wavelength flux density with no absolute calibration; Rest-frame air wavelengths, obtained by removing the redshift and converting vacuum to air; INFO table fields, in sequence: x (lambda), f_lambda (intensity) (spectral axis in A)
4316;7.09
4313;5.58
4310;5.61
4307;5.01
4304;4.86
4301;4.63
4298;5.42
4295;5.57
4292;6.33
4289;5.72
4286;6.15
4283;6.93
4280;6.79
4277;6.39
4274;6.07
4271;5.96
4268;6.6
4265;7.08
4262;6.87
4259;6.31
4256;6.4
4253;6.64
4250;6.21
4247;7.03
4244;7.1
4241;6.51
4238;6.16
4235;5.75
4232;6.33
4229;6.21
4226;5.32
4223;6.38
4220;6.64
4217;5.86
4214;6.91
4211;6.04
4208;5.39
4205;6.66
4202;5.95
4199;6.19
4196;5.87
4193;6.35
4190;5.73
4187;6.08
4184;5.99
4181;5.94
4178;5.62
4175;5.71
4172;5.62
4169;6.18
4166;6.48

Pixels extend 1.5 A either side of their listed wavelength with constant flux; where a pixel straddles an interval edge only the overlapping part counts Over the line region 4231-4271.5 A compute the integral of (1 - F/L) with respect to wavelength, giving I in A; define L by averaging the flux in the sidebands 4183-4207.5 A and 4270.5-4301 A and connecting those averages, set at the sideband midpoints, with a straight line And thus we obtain -2.96 A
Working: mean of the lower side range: 6.08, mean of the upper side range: 6.06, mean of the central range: 6.51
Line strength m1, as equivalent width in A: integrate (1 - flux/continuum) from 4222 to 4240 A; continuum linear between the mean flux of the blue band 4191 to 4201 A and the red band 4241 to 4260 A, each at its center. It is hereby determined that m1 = 1.1 A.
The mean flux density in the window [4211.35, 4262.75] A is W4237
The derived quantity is 6.38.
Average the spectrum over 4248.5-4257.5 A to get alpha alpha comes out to 6.42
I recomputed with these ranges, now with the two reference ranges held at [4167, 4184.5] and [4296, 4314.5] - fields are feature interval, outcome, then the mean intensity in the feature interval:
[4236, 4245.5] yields -1.8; 6.55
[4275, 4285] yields -2.5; 6.64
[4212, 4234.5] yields -2.4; 6.21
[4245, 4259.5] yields -2.9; 6.55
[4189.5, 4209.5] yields -1.1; 6.03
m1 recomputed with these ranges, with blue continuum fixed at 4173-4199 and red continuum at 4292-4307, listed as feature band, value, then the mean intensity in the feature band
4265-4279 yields -2.5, 6.36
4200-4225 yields -2.0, 6.21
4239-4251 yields -2.5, 6.71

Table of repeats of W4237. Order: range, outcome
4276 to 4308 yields 5.8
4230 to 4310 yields 6.17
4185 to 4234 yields 6.11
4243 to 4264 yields 6.65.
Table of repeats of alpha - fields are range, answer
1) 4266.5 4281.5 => 6.36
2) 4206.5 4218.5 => 6.05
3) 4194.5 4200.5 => 6.03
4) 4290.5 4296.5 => 5.95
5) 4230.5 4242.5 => 6.19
